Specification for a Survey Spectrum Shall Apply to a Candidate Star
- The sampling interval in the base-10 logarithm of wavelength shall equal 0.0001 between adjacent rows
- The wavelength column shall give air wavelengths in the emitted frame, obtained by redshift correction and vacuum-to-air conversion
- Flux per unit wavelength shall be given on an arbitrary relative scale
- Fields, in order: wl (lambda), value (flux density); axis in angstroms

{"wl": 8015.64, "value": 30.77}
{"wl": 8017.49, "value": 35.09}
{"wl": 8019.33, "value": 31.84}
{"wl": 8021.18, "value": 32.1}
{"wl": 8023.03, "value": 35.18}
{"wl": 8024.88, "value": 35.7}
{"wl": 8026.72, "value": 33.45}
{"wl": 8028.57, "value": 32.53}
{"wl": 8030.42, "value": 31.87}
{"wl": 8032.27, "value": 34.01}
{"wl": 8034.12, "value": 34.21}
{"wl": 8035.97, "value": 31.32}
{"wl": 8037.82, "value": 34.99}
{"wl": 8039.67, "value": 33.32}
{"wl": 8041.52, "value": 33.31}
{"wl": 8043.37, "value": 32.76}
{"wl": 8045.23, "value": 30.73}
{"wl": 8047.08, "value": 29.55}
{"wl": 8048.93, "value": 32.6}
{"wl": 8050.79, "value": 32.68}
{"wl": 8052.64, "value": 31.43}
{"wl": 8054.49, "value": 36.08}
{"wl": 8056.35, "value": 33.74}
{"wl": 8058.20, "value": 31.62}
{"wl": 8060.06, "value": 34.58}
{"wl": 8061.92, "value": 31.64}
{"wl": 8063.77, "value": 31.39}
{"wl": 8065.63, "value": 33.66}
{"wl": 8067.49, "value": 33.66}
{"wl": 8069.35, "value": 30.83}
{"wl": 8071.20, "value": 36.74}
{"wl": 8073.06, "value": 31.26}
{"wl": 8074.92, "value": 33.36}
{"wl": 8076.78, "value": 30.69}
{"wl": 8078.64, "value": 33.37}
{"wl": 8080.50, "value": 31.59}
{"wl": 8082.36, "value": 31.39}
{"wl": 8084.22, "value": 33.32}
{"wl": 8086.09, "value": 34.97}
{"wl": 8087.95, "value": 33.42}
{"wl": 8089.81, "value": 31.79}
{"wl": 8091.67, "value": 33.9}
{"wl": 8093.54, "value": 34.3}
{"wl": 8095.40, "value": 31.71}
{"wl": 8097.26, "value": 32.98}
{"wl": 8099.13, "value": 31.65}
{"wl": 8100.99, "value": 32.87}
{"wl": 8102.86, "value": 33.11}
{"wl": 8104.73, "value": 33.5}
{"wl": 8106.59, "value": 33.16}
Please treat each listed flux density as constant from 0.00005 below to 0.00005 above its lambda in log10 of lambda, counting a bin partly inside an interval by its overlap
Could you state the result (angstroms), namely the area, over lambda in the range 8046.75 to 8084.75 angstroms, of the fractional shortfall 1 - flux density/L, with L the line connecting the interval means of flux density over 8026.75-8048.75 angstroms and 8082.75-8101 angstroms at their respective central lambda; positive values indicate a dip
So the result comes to 0.2 angstroms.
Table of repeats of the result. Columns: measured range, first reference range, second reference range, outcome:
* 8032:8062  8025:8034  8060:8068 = 0.16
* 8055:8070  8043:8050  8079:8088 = -0.37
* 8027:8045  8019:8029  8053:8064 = 0.22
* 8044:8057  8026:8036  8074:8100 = 0.21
